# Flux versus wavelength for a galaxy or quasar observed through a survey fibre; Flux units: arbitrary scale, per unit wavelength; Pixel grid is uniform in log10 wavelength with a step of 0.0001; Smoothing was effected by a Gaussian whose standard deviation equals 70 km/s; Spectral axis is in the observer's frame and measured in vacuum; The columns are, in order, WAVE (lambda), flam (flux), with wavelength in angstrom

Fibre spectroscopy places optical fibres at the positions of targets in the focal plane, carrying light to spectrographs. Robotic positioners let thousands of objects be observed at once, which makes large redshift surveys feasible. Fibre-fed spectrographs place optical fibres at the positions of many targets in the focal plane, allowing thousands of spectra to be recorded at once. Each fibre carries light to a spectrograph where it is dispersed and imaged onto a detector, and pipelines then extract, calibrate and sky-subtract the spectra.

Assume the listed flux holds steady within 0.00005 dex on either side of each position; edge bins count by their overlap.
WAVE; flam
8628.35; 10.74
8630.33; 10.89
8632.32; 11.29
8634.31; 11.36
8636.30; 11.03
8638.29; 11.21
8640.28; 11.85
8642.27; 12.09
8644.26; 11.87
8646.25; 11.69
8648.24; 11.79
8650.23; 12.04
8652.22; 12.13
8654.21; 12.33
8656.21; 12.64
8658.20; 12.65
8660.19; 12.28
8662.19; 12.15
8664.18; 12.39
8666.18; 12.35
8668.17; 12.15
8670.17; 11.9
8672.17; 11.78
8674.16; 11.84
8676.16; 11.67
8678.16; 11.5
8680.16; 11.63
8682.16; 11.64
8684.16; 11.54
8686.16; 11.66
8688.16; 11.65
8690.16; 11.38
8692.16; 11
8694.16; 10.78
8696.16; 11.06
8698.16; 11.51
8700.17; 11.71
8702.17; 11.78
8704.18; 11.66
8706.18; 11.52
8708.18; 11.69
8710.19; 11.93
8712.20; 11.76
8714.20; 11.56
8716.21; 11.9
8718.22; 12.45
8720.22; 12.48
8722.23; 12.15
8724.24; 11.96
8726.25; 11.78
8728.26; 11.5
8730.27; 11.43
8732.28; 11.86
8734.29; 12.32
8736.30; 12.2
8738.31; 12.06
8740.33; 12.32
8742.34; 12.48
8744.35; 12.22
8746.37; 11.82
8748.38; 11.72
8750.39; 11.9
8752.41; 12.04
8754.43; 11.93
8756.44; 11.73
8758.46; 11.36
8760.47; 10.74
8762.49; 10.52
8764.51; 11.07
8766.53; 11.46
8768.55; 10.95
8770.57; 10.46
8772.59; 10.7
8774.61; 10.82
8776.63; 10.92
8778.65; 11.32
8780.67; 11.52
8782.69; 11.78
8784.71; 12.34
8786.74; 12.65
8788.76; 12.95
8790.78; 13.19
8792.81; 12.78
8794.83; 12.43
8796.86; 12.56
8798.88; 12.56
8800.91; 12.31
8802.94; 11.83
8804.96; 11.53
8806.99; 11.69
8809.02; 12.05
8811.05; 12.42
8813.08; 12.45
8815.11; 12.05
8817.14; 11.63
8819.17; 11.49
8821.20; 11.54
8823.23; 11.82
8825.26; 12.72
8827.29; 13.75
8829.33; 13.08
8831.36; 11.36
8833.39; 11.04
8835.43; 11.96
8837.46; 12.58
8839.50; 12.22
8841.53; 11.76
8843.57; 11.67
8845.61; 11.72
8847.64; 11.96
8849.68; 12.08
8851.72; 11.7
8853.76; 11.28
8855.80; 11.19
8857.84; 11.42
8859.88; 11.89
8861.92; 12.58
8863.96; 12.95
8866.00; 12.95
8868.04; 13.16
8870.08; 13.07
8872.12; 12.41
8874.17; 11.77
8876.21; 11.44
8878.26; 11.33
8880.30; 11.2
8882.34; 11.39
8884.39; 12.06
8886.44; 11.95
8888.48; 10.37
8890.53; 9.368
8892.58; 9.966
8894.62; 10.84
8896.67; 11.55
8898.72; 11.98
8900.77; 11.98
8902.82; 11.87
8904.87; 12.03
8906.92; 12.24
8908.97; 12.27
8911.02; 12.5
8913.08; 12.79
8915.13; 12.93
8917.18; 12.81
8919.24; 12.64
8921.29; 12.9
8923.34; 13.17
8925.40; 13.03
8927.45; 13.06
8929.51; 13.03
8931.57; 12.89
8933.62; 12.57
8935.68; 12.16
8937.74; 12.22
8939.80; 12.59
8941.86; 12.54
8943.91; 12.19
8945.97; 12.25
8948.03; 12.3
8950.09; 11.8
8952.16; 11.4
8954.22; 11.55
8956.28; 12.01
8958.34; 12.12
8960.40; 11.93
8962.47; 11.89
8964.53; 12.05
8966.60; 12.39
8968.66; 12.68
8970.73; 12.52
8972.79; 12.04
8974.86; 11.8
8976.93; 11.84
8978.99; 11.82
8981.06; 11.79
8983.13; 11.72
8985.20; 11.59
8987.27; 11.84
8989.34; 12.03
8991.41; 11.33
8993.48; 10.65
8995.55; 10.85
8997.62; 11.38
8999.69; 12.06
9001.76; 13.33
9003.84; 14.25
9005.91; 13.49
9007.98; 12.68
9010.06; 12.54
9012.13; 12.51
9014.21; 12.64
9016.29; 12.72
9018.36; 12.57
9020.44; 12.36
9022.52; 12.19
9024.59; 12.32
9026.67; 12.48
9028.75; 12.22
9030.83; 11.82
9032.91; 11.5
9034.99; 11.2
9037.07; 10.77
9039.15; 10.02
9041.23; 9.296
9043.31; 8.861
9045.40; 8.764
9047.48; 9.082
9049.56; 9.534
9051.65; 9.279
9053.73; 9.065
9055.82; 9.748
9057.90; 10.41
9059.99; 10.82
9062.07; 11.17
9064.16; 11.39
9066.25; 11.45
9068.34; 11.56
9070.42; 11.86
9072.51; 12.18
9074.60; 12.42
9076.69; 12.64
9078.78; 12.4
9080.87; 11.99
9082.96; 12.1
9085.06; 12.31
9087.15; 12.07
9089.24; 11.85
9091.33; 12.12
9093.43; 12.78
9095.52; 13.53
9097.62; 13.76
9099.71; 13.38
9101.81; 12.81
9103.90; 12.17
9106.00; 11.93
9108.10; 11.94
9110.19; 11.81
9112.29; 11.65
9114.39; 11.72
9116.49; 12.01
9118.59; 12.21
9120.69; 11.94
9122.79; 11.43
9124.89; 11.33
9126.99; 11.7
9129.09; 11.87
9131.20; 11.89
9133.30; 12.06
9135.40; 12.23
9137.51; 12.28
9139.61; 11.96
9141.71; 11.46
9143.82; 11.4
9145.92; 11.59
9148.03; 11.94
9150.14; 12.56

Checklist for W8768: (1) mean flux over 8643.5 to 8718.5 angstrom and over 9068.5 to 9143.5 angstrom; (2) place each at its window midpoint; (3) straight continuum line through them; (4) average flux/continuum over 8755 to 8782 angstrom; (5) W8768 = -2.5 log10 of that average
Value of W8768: 0.08 mag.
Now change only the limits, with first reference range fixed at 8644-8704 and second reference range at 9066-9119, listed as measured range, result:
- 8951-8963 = 0.028 mag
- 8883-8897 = 0.114 mag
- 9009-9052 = 0.093 mag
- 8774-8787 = 0.032 mag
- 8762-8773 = 0.099 mag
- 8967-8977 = -0.007 mag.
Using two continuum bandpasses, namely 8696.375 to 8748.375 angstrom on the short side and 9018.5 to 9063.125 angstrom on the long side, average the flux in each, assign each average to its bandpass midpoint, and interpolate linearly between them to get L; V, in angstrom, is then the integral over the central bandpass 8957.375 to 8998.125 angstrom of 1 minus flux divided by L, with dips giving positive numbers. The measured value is -3.4 angstrom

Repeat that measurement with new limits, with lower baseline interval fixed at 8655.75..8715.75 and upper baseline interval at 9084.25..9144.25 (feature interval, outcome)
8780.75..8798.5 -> -1.03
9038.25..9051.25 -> 3.03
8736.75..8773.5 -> 0.85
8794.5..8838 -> -0.93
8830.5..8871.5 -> -0.47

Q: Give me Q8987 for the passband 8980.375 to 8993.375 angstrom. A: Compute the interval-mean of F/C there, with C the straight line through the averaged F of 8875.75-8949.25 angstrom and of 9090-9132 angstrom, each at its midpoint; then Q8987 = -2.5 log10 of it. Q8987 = 0.04 mag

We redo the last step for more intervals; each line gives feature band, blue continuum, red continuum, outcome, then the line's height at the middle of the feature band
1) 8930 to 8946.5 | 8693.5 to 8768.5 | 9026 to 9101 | -0.09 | 11.5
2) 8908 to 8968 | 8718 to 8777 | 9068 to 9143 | -0.04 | 11.9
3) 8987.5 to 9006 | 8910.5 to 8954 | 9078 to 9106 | 0.04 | 12.5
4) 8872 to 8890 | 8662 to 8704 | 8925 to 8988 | 0.05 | 12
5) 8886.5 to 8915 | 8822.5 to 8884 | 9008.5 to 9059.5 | 0.02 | 11.8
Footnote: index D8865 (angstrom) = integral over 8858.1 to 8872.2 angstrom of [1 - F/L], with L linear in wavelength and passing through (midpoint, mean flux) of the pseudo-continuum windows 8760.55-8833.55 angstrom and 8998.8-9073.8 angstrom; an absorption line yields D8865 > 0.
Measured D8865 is -1.1 angstrom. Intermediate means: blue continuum 11.9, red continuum 11.4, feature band 12.7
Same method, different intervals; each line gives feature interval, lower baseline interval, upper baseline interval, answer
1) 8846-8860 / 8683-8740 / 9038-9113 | 0.0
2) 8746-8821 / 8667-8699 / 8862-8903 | -1.0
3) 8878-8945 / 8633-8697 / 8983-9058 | -3.4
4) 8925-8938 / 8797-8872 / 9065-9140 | -0.6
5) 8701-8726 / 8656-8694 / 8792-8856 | 0.0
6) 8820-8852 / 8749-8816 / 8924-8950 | 0.0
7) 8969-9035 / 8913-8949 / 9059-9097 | 1.2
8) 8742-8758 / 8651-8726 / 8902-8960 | 0.1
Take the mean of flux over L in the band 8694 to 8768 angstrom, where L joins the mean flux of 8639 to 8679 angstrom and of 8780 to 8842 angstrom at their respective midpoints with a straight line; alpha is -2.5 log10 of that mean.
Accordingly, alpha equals 0.03 mag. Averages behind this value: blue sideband 12.1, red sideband 12.2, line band 11.7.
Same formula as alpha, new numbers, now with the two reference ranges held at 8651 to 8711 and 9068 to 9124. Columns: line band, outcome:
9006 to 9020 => -0.04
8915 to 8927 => -0.08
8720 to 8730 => 0.00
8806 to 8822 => 0.00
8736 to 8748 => -0.03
